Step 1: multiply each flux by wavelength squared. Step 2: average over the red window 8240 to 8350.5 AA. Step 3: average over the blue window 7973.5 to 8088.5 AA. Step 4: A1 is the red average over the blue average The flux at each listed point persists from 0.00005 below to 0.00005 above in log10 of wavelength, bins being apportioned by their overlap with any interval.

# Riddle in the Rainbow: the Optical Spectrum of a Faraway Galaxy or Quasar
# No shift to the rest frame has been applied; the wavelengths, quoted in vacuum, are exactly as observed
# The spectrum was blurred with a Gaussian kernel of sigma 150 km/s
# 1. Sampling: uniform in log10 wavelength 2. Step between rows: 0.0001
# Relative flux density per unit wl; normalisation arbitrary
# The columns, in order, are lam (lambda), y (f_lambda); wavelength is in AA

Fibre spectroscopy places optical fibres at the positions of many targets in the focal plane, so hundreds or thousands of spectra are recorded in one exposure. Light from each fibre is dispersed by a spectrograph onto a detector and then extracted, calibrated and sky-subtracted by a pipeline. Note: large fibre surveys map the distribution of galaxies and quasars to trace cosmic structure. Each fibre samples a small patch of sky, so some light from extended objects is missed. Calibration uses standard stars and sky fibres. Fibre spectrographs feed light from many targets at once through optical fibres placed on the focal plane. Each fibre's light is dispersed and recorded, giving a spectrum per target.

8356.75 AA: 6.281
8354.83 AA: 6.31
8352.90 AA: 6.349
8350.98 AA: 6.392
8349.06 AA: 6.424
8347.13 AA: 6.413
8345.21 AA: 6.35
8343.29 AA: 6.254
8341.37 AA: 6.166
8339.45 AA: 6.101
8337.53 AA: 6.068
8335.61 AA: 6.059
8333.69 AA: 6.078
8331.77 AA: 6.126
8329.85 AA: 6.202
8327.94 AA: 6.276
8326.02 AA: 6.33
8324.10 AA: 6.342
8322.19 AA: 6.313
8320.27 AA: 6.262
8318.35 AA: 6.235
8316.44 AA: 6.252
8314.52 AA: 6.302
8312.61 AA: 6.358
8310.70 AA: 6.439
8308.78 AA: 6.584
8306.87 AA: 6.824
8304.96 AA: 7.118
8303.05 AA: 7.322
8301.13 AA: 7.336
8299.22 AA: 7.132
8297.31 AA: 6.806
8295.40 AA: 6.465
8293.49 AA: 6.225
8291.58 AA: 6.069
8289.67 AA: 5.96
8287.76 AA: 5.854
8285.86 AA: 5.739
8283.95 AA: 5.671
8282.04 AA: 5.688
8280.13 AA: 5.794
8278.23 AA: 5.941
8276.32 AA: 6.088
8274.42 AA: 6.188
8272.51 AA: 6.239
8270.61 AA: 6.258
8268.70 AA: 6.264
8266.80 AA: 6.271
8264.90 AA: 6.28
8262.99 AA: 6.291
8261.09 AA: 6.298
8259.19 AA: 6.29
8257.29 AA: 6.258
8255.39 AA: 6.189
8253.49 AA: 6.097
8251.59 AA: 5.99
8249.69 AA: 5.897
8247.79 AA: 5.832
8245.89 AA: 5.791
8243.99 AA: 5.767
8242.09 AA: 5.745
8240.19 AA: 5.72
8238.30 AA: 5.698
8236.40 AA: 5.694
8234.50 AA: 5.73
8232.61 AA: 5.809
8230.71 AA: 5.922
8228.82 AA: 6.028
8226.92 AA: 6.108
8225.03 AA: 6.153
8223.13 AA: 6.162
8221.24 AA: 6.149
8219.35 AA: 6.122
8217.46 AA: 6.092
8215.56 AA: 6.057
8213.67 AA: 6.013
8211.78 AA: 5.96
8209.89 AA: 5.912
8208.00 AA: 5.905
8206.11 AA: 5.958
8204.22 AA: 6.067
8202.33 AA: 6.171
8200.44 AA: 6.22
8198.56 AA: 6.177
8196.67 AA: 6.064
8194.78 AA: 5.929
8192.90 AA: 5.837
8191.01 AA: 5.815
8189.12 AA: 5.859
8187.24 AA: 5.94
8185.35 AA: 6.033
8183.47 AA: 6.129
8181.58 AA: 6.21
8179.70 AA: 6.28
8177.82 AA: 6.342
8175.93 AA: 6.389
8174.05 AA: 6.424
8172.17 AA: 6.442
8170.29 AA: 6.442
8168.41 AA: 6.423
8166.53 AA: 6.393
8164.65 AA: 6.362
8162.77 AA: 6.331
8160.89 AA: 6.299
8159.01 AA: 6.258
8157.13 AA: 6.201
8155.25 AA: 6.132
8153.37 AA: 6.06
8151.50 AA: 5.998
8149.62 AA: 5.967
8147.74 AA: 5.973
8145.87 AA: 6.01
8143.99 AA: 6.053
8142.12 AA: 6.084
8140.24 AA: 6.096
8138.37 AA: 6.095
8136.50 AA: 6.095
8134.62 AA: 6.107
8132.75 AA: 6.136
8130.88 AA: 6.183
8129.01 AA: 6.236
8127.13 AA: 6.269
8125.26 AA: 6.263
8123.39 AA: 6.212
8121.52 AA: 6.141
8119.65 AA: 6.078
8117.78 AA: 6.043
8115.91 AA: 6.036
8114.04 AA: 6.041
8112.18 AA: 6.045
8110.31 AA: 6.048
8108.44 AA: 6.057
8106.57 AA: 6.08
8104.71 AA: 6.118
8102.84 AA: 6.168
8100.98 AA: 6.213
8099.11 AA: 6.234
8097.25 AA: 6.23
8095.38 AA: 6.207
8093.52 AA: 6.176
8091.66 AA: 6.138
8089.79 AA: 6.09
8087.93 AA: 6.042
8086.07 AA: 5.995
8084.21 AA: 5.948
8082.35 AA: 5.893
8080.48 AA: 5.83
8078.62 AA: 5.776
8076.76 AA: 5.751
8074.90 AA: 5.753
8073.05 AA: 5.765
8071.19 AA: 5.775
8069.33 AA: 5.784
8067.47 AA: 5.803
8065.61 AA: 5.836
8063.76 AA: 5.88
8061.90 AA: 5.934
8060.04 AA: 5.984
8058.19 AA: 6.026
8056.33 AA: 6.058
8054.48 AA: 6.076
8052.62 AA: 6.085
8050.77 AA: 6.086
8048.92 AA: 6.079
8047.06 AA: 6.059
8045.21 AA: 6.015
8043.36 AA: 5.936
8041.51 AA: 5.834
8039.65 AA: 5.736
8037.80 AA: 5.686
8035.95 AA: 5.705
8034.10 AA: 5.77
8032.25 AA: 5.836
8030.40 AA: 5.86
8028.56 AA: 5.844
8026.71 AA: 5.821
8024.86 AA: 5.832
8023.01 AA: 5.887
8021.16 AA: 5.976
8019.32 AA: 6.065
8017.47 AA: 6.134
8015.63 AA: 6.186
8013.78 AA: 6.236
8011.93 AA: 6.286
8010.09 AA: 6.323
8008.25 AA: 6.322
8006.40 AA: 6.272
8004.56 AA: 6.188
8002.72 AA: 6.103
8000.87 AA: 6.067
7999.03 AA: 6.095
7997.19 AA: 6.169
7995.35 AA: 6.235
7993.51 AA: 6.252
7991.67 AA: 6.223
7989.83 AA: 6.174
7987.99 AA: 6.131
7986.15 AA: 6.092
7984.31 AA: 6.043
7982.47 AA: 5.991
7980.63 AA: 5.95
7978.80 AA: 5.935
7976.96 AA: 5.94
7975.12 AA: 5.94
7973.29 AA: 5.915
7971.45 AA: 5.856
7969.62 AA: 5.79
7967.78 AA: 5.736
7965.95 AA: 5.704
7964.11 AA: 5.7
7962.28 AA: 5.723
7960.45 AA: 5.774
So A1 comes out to 1.1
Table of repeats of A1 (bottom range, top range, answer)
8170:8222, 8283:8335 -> 1.08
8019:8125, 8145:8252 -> 1.05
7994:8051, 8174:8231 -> 1.05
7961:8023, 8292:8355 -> 1.15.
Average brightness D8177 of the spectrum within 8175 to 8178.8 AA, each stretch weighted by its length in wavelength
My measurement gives 6.36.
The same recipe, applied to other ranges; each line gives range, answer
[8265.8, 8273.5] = 6.26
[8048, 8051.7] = 6.09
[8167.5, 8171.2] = 6.43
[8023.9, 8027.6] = 5.82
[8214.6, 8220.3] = 6.09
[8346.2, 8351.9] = 6.4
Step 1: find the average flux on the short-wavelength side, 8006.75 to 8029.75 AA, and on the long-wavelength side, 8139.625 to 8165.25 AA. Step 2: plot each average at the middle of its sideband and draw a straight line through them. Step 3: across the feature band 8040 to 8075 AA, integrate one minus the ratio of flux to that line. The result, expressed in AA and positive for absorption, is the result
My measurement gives 0.9 AA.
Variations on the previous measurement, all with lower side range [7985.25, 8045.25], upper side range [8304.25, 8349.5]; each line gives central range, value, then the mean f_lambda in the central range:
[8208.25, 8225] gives 0.44 AA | 6.06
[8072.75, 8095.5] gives 0.58 AA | 5.95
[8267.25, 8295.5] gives 1.17 AA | 6.02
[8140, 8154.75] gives 0.31 AA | 6.03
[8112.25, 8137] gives 0.00 AA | 6.14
